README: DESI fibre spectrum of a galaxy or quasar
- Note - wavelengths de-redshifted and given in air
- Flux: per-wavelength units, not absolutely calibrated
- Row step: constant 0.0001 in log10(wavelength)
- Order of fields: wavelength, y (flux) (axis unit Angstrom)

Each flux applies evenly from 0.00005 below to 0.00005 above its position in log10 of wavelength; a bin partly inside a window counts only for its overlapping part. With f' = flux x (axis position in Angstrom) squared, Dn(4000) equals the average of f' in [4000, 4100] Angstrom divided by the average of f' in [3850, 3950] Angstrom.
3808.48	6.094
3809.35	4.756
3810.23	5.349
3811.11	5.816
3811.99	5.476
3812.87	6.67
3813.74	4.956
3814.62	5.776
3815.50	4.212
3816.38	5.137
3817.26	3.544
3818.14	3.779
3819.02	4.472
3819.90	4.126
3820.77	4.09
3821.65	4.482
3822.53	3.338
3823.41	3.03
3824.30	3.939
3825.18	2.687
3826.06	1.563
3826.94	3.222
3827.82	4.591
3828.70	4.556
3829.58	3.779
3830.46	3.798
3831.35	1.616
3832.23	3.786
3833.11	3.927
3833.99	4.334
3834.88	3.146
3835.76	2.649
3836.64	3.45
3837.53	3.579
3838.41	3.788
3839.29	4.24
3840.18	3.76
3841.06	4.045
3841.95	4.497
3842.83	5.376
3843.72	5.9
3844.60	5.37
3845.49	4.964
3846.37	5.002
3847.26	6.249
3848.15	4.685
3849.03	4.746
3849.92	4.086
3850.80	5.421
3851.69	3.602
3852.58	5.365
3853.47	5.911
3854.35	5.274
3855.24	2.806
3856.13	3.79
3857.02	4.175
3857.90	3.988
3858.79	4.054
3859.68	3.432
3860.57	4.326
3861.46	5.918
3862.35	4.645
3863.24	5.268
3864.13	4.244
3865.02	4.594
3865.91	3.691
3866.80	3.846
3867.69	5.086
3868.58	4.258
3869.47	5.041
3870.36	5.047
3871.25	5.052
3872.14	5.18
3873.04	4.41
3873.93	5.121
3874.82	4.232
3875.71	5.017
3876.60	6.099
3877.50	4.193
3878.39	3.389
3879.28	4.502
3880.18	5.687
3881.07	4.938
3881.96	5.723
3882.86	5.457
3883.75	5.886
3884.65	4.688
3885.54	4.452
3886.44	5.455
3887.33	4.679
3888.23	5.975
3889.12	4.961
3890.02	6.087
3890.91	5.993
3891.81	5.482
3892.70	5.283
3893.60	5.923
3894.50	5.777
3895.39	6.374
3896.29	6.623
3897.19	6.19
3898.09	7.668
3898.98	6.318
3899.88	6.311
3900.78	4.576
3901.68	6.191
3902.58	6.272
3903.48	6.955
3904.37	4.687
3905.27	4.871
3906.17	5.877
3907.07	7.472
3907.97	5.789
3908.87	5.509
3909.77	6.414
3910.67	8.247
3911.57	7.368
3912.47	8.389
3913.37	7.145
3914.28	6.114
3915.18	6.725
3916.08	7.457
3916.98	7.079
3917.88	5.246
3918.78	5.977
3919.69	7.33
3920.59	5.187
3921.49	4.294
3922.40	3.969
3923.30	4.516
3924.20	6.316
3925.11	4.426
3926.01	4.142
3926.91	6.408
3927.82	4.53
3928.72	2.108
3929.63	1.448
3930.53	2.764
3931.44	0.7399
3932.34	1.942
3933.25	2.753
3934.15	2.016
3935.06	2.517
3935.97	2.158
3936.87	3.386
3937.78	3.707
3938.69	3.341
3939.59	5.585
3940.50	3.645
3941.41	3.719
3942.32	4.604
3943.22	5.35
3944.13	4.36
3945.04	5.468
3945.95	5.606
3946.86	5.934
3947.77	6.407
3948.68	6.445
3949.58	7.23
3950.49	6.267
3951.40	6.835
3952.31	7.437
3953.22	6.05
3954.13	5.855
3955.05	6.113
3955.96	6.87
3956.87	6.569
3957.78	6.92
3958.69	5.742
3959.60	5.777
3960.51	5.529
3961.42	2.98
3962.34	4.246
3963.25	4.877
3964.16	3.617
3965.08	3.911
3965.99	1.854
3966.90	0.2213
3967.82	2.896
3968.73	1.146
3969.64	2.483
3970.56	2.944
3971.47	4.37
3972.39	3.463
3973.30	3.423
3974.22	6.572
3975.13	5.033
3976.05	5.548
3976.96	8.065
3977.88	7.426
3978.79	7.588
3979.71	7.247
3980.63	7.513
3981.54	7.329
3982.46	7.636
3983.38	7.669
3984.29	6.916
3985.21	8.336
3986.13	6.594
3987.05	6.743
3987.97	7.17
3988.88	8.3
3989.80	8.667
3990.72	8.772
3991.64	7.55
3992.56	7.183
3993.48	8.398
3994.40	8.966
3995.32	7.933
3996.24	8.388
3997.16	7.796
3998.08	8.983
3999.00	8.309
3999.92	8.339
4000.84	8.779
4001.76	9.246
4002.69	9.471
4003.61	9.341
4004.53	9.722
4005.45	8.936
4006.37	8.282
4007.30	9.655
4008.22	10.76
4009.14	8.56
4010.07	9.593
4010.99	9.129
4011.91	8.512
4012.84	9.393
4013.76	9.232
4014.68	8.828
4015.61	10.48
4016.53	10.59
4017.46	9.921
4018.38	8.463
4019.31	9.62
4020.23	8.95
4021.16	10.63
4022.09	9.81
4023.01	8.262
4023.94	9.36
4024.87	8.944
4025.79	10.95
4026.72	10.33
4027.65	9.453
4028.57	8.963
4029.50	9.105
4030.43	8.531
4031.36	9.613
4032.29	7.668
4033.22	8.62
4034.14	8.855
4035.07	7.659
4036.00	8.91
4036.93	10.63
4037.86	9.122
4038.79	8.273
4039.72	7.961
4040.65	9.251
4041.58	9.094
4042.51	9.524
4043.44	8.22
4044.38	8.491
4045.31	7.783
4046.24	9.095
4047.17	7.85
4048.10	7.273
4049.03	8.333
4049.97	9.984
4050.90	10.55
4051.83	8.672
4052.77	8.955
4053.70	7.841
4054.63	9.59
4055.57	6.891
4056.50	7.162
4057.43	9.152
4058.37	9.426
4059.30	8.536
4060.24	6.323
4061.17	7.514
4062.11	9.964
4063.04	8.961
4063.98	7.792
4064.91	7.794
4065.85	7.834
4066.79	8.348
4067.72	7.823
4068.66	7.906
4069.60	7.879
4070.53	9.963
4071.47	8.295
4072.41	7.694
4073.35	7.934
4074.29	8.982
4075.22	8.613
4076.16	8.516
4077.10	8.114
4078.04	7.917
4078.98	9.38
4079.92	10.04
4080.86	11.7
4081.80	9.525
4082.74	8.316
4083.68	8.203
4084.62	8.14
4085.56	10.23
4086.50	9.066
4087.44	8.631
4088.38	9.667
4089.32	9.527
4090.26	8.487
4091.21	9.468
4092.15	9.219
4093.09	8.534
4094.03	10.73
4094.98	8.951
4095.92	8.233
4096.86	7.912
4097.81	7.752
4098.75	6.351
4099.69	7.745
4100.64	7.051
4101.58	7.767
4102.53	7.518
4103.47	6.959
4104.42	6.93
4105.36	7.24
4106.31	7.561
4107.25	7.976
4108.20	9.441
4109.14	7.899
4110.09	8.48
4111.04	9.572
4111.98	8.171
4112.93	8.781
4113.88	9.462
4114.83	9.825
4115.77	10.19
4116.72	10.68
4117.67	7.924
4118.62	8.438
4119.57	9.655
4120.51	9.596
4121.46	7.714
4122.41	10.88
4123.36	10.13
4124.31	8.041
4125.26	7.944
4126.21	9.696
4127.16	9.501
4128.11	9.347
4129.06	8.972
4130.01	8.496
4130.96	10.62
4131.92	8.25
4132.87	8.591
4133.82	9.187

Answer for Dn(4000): 1.9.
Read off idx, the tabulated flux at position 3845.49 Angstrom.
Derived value 4.964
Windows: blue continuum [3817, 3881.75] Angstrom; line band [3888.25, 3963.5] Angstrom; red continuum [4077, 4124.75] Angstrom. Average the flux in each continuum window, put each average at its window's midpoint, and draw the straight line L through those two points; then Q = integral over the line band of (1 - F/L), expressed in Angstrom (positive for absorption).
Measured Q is 3.1 Angstrom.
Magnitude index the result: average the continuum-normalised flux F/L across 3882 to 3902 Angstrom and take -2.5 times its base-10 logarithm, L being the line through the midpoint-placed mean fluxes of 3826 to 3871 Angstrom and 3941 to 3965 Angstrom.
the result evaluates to -0.18 mag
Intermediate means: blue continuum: 4.31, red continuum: 5.62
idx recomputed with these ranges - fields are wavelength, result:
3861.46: 5.918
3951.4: 6.835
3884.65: 4.688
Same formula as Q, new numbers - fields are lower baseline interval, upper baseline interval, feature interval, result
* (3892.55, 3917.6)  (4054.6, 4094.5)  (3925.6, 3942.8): 9.0 Angstrom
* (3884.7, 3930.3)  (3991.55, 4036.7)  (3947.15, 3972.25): 8.4 Angstrom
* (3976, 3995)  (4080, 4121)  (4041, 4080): -0.6 Angstrom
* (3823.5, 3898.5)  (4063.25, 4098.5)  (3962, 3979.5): 6.5 Angstrom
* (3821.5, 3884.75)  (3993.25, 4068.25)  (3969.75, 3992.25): 2.9 Angstrom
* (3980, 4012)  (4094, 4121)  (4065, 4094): -1.4 Angstrom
